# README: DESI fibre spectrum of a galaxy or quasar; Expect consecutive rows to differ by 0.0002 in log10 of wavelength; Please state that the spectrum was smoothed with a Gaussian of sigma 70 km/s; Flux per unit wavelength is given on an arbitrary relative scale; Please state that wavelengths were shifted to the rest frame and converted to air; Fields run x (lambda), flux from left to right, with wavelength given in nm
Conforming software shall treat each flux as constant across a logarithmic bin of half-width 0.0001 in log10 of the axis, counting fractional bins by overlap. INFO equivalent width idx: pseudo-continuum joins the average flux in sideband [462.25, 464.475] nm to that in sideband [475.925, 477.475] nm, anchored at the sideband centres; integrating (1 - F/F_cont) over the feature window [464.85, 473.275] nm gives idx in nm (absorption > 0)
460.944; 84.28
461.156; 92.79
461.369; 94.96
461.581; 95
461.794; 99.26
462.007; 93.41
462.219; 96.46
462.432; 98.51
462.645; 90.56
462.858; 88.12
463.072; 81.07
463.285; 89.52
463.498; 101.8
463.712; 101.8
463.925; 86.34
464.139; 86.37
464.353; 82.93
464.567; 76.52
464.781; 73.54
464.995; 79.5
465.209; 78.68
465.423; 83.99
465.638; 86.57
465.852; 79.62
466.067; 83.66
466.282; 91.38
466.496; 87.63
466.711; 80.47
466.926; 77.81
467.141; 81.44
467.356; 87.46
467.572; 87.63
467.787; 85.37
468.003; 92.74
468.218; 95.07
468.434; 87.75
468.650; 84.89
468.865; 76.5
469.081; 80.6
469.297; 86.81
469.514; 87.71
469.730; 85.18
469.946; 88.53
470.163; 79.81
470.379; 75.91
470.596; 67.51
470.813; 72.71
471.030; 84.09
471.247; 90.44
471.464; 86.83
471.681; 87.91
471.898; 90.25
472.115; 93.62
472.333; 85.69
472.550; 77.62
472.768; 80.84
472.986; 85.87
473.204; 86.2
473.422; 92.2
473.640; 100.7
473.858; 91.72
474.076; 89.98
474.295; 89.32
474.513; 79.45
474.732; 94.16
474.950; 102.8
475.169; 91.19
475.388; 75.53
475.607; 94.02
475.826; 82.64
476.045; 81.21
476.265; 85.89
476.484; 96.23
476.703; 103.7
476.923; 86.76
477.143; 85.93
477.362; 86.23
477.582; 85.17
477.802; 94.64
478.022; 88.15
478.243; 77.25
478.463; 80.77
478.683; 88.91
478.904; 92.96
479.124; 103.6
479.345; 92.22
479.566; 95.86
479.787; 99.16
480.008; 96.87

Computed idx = 0.57 nm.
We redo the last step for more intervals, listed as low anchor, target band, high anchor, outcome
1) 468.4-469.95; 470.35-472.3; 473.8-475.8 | 0.061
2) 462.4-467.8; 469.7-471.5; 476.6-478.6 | 0.117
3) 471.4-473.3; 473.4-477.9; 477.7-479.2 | -0.113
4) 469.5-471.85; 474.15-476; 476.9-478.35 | -0.077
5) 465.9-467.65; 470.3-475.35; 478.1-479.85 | 0.058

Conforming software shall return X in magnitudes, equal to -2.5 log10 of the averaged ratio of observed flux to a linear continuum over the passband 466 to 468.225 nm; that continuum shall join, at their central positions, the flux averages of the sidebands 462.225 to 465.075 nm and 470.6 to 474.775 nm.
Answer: 0.02 mag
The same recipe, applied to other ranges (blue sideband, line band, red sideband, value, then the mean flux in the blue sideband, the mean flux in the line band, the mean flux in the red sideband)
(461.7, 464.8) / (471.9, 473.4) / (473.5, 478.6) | 0.04 mag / 90.2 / 85.7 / 88.9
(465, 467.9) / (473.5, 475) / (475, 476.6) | -0.07 mag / 83.8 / 92.2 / 87.3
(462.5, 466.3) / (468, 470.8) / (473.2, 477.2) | 0.06 mag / 85.6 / 83.1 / 90.1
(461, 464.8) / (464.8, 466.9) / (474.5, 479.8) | 0.10 mag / 90.8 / 82.9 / 89.8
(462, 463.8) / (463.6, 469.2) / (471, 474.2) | 0.09 mag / 93.4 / 84.5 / 88.4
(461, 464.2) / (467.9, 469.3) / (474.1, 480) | 0.07 mag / 93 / 86.3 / 89.9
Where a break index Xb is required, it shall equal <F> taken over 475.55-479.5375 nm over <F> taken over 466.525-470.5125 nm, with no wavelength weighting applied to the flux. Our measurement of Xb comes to 1.1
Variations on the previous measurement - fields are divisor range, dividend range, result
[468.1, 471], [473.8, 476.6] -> 1.08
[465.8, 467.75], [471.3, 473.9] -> 1.05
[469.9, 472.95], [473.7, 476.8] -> 1.08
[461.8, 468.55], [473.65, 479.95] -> 1.03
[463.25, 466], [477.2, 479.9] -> 1.06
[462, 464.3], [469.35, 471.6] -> 0.89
